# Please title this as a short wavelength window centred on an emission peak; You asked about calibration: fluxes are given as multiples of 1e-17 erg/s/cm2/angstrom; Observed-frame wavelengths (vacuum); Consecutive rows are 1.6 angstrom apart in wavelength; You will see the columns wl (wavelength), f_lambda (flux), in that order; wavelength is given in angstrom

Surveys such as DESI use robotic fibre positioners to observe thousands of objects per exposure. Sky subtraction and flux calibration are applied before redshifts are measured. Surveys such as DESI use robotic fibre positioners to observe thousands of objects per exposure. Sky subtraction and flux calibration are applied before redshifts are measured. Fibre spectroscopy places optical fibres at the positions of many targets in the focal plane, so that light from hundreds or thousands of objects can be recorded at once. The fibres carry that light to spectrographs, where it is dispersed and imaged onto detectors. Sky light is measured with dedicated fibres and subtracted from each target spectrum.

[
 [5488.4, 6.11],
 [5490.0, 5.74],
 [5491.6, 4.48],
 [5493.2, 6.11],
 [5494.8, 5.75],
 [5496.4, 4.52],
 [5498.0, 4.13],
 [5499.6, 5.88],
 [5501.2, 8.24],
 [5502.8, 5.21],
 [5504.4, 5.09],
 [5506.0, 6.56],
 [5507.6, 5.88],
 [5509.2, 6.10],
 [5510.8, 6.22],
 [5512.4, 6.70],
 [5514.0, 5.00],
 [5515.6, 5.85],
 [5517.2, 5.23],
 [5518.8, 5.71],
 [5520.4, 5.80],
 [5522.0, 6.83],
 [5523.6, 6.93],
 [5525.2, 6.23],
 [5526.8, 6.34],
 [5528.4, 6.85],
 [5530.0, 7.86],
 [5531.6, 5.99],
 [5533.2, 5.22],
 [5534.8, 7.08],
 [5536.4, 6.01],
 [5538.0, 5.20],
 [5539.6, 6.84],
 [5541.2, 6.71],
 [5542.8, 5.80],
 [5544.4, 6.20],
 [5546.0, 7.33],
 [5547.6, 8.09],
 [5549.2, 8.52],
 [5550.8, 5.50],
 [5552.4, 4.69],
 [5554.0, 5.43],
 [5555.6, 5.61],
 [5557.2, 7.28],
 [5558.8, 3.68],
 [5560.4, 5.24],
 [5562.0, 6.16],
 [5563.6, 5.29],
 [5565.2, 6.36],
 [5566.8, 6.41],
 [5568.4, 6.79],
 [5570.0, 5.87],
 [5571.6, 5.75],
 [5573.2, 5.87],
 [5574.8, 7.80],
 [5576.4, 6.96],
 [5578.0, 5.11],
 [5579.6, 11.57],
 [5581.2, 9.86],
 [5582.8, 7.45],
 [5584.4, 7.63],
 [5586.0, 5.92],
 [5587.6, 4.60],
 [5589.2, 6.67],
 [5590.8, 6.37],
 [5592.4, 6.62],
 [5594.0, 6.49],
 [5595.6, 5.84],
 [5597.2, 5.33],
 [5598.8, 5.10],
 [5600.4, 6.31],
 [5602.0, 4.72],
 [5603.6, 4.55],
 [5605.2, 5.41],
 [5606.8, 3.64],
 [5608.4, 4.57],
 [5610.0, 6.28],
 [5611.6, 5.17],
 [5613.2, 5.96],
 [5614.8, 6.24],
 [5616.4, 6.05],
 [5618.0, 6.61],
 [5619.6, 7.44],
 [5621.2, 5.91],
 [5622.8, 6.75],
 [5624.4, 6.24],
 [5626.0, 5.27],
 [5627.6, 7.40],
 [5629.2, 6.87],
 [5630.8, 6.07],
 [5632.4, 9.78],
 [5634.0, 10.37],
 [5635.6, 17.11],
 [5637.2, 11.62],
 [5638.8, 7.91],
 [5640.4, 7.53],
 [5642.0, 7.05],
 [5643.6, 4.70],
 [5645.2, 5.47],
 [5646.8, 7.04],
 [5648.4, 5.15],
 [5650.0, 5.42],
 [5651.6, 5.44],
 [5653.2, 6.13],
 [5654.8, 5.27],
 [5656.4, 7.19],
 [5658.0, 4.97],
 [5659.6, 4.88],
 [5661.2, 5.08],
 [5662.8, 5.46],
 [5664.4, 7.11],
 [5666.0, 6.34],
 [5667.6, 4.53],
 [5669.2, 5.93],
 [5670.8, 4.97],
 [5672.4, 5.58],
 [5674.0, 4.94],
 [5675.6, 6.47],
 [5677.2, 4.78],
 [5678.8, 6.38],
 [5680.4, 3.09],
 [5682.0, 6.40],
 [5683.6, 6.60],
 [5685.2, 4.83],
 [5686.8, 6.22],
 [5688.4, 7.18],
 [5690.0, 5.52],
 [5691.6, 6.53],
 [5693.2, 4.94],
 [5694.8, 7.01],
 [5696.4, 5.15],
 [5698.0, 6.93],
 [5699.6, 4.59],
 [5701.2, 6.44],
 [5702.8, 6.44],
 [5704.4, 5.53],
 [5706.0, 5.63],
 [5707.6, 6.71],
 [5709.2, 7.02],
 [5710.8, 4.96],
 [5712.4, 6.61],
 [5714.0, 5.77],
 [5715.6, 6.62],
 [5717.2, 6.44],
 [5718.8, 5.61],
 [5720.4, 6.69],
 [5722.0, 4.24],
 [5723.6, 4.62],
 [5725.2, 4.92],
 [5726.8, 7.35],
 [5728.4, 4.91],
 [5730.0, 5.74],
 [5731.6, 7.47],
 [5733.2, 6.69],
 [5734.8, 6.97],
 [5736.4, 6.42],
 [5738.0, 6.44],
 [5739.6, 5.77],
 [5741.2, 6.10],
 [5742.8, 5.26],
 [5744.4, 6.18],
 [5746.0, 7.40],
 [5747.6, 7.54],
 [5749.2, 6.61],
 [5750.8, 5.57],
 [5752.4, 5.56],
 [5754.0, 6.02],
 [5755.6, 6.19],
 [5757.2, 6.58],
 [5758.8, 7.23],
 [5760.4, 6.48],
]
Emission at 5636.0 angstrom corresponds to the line [O III]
